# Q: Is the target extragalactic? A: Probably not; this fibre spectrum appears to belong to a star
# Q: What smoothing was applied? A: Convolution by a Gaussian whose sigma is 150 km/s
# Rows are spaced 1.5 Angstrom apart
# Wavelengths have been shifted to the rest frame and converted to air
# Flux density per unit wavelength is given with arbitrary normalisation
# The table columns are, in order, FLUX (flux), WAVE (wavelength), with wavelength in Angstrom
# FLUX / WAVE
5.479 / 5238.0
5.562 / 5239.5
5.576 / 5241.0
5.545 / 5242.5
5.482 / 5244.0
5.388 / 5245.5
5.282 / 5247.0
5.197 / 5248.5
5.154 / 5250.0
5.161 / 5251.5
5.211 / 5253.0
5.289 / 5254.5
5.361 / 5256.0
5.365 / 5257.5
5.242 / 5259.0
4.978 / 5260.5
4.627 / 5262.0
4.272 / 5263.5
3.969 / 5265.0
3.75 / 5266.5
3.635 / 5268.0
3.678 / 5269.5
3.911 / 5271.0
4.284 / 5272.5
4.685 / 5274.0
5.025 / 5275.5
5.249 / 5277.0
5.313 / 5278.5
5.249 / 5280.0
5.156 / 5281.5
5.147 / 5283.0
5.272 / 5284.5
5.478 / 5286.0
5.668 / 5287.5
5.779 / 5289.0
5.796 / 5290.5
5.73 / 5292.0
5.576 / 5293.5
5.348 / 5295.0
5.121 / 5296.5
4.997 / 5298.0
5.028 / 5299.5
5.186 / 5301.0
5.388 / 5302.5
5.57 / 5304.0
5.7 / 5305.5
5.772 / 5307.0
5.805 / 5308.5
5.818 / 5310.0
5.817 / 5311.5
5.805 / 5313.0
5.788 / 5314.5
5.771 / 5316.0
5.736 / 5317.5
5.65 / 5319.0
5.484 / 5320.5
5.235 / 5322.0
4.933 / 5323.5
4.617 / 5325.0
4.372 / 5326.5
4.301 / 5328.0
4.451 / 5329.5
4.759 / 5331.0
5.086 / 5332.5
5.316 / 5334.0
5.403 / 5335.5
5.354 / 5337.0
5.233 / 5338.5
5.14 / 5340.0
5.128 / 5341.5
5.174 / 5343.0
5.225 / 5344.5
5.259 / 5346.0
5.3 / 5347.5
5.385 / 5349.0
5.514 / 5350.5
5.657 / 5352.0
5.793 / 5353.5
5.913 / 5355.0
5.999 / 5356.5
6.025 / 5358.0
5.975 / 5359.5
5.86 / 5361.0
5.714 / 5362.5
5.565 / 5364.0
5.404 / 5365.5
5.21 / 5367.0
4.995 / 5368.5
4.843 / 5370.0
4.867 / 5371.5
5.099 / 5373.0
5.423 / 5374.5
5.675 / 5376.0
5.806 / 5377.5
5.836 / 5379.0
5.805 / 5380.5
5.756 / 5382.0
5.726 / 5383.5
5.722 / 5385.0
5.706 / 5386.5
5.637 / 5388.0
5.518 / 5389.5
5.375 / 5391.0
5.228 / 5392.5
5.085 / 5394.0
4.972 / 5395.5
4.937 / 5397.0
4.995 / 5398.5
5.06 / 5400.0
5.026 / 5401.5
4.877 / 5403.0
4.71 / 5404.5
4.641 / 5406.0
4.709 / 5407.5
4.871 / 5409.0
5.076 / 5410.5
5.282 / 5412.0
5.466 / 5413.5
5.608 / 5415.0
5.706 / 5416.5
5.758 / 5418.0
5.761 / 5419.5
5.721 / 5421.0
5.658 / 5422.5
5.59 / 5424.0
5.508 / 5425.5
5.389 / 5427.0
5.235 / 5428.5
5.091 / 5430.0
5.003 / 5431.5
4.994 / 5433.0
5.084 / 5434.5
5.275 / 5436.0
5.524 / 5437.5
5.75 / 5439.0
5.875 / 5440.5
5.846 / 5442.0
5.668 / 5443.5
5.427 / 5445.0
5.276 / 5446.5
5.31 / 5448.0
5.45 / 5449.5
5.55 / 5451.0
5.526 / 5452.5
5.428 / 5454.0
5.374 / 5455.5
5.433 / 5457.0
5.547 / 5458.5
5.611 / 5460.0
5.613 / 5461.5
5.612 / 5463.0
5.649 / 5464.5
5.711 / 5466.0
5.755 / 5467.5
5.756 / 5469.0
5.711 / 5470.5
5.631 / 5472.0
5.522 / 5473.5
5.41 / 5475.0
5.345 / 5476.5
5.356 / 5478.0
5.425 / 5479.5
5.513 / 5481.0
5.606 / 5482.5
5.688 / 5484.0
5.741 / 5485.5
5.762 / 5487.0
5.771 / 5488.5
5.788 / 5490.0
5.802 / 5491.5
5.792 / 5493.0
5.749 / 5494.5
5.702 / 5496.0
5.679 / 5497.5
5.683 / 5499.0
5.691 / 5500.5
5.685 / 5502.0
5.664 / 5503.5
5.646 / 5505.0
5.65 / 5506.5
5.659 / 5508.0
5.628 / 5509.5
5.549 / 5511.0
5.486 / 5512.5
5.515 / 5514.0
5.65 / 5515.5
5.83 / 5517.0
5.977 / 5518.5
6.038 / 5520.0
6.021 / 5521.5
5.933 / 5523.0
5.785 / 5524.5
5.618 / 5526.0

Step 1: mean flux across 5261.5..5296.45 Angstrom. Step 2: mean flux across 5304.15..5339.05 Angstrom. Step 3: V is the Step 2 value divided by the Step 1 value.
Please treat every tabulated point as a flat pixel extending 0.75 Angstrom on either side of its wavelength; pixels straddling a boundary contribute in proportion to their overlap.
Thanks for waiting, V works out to 1.08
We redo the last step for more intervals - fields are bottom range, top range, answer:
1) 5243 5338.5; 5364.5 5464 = 1.04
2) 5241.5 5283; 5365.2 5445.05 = 1.10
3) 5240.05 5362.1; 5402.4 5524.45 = 1.06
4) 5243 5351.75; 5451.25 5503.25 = 1.09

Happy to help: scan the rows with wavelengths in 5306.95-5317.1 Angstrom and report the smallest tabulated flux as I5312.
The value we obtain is 5.771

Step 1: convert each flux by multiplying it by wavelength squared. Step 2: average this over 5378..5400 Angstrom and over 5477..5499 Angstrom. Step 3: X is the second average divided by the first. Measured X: 1.1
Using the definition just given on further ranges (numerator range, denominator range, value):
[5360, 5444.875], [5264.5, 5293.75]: 1.14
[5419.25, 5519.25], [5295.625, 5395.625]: 1.08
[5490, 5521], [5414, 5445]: 1.07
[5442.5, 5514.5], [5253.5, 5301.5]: 1.21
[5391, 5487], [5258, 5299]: 1.16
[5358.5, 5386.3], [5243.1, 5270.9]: 1.20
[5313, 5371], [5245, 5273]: 1.17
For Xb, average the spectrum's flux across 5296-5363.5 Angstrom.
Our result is 5.39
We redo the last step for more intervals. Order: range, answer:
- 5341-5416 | 5.37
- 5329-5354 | 5.25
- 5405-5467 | 5.43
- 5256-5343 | 5.12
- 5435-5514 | 5.6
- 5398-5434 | 5.24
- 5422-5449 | 5.41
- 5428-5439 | 5.21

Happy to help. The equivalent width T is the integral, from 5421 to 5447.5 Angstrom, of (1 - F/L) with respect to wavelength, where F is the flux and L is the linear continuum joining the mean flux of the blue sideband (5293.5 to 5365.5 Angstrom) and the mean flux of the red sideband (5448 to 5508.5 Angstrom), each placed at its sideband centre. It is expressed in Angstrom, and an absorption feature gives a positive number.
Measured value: 0.6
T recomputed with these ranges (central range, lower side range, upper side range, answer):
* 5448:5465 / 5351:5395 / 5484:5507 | 0.46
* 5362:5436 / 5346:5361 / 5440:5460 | 3.95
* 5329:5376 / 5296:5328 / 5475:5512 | 0.66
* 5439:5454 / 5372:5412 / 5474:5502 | -0.19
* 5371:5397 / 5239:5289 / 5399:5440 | -1.33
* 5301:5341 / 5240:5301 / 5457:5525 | -0.95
